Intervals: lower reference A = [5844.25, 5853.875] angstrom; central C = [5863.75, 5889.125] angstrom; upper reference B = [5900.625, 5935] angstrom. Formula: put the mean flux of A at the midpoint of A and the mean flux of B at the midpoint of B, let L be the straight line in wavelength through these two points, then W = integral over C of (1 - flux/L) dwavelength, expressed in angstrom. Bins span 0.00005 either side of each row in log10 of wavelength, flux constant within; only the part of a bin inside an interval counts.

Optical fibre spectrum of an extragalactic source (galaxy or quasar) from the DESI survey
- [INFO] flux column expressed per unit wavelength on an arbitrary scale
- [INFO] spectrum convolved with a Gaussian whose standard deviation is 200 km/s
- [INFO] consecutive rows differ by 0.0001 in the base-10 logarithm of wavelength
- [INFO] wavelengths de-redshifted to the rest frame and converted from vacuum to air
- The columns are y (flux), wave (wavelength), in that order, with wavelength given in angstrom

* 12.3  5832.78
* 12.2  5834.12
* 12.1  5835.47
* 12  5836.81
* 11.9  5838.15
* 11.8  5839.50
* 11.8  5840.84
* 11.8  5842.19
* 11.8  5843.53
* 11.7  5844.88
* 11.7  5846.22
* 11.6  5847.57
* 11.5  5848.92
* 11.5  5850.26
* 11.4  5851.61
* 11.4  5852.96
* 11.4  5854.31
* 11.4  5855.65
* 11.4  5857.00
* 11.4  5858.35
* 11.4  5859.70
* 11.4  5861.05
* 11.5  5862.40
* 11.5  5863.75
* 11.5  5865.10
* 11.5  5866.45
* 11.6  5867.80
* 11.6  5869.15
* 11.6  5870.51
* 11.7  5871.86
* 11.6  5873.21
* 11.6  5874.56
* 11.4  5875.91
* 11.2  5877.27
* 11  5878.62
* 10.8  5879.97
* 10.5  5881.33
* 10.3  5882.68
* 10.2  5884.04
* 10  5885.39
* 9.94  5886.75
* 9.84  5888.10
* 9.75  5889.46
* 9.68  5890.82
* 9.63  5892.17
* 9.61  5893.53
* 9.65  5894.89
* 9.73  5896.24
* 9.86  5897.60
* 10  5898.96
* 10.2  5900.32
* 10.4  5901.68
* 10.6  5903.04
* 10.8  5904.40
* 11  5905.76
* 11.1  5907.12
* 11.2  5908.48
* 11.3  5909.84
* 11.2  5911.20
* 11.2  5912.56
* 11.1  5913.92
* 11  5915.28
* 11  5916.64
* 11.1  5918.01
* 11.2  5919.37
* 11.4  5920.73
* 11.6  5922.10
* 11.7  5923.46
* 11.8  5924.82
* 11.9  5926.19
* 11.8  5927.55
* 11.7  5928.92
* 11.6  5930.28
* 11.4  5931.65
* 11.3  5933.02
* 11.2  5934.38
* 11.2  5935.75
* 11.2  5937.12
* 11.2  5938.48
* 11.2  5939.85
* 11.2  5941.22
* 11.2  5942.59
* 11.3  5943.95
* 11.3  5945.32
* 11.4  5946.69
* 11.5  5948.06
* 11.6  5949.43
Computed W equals 0.97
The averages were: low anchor 11.5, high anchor 11.3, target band 11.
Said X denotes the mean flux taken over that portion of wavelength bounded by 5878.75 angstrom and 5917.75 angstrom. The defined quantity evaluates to 10.4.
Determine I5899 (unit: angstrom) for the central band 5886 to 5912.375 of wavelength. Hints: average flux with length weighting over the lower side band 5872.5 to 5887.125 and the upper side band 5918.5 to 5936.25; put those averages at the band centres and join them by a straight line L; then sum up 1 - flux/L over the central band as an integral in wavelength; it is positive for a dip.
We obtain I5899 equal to 1.88 angstrom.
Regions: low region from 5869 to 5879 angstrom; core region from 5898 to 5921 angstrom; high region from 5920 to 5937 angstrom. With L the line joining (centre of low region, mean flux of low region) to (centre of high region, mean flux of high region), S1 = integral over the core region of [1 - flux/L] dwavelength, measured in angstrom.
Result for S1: 1.2 angstrom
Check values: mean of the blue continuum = 11.5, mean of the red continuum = 11.5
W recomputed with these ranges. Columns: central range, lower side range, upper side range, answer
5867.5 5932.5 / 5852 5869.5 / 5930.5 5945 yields 2.7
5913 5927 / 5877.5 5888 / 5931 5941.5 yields -0.5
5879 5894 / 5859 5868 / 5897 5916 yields 1.4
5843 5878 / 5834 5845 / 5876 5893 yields -1.2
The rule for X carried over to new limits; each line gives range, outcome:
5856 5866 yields 11.4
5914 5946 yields 11.4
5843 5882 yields 11.4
